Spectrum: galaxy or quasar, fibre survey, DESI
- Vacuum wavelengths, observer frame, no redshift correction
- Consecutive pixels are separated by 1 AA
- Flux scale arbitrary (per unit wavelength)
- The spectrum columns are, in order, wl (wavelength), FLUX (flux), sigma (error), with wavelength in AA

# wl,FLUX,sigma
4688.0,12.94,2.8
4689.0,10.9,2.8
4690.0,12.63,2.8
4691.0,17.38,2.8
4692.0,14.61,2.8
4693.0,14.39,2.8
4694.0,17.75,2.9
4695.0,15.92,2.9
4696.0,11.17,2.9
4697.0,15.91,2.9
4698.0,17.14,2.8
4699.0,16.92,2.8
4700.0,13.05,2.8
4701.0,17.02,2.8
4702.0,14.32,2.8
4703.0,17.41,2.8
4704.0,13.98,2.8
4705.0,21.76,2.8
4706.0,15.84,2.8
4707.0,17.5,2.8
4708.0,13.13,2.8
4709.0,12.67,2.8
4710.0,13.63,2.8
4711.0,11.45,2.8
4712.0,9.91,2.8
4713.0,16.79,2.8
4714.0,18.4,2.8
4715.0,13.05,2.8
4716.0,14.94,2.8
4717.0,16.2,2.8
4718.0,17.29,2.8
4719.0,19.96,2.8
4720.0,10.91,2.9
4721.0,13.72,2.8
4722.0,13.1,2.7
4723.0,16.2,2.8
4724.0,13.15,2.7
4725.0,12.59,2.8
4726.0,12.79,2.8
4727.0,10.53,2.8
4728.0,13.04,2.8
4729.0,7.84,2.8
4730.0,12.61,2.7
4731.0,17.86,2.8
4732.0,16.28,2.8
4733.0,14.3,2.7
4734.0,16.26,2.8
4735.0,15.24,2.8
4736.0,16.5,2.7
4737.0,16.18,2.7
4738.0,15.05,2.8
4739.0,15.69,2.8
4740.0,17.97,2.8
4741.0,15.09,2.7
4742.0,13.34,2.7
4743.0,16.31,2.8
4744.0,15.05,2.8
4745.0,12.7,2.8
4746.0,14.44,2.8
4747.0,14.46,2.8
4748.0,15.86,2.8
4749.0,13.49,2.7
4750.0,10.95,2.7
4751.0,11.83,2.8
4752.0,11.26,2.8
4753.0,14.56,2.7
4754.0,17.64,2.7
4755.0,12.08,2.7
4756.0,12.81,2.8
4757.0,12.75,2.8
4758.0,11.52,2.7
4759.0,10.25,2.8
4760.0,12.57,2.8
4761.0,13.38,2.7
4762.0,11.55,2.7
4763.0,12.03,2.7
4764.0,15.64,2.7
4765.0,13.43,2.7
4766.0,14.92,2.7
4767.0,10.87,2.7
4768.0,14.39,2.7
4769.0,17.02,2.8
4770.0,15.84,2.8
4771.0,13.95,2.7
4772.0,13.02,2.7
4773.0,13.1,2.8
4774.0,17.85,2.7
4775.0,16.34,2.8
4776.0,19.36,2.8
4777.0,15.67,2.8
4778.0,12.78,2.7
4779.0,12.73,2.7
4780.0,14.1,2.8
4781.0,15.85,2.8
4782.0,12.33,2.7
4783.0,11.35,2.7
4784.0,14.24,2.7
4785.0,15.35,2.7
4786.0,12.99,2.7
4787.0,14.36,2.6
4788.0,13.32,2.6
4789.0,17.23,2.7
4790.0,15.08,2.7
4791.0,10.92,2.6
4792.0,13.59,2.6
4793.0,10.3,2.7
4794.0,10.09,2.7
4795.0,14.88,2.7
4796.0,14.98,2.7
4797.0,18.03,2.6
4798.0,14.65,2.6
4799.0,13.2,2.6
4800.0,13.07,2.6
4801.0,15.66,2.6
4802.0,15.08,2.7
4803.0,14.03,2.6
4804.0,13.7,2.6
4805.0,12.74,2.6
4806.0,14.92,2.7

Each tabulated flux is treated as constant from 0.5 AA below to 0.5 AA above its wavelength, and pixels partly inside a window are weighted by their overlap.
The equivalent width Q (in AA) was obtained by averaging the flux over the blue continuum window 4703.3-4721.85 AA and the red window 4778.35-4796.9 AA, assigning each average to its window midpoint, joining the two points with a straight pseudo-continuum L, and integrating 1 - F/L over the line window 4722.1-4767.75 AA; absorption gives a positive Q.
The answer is 2.0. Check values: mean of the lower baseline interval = 15.1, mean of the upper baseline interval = 13.6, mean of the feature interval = 13.8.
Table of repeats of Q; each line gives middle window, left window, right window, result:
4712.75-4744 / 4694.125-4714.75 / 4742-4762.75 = -1.26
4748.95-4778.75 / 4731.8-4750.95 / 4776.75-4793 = 1.09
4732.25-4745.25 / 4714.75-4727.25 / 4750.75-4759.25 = -1.82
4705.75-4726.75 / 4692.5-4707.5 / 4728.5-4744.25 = 1.65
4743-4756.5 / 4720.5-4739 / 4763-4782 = 0.61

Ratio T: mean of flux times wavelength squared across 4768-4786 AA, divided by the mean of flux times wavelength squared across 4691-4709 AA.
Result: 0.97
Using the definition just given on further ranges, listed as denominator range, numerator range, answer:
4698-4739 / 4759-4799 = 0.98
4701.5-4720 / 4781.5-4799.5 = 0.93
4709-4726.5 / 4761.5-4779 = 1.04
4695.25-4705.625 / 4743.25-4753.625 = 0.87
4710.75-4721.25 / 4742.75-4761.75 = 0.91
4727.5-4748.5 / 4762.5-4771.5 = 0.97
